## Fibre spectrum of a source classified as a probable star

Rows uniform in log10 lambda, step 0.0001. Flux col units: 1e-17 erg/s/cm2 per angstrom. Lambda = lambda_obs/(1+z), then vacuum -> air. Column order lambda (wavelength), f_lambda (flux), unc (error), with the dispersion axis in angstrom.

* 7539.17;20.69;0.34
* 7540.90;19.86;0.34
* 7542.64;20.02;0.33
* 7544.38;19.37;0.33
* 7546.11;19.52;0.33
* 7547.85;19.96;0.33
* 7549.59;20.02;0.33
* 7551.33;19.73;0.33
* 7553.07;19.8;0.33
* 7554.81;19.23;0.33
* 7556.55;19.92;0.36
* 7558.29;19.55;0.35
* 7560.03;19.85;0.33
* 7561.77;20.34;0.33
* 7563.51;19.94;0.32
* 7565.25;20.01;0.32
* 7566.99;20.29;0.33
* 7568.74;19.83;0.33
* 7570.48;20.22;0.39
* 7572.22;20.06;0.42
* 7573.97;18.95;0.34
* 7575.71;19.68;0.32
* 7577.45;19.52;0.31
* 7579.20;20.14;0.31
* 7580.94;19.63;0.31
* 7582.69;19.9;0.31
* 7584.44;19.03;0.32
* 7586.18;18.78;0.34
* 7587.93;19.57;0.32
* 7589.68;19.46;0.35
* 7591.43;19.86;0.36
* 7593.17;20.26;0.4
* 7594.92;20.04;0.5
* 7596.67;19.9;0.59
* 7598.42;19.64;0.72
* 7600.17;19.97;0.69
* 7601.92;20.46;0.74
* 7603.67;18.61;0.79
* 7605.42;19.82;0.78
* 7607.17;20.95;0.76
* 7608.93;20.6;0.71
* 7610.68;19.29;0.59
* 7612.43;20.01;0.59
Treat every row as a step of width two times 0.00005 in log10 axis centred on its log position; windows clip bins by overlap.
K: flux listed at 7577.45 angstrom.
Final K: 19.52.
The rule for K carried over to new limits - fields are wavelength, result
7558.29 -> 19.55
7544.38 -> 19.37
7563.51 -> 19.94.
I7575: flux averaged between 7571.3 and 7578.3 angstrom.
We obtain 19.6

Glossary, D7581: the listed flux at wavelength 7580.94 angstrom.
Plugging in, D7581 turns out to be 19.63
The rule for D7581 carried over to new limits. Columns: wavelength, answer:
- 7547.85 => 19.96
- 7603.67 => 18.61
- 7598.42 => 19.64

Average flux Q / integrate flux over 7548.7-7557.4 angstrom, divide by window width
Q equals 19.7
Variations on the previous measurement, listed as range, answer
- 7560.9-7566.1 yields 20.1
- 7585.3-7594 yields 19.6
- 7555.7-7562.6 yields 19.9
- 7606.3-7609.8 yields 20.7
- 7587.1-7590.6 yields 19.5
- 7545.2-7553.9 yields 19.8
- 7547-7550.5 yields 20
